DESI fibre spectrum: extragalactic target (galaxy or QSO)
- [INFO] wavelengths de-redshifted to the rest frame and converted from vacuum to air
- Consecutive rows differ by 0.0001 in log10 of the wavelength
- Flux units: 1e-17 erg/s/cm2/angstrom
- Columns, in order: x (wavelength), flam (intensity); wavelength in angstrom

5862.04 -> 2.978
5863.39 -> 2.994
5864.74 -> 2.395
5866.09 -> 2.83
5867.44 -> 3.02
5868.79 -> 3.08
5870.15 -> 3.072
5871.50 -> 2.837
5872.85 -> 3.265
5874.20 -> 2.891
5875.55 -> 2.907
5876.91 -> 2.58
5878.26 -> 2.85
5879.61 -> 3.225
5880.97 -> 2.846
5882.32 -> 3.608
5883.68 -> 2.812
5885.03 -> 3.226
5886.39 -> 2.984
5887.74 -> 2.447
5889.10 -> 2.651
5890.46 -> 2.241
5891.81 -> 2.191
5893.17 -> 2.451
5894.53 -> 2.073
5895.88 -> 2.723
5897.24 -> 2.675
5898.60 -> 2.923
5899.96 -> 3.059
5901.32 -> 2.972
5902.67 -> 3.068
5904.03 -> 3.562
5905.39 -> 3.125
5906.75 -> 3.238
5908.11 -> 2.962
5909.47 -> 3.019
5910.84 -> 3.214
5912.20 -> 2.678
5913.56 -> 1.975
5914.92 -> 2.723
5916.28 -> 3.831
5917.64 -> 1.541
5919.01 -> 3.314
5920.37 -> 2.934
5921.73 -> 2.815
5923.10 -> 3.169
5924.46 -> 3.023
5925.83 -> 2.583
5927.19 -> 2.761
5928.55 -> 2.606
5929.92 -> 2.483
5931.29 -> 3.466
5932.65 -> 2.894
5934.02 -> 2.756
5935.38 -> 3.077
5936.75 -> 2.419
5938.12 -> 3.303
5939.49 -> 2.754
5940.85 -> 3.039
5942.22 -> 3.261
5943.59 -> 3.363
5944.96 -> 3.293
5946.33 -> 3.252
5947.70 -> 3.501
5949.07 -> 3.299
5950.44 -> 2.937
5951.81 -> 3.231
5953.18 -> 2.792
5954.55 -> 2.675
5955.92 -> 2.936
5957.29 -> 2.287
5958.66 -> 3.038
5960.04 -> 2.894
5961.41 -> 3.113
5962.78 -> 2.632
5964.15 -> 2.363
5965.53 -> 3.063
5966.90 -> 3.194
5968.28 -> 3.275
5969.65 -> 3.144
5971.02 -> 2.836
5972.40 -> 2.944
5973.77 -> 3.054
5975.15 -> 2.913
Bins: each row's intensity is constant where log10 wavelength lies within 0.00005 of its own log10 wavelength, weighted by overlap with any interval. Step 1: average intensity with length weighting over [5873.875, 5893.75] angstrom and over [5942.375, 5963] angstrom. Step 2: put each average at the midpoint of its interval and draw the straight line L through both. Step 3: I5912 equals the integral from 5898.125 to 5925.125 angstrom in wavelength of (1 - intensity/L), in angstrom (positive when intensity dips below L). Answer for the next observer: -0.6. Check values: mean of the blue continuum 2.79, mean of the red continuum 3.03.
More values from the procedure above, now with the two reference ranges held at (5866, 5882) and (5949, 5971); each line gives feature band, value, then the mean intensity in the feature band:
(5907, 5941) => 0.97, 2.86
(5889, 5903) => 1.55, 2.63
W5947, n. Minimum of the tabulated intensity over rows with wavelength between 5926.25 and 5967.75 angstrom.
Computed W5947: 2.287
